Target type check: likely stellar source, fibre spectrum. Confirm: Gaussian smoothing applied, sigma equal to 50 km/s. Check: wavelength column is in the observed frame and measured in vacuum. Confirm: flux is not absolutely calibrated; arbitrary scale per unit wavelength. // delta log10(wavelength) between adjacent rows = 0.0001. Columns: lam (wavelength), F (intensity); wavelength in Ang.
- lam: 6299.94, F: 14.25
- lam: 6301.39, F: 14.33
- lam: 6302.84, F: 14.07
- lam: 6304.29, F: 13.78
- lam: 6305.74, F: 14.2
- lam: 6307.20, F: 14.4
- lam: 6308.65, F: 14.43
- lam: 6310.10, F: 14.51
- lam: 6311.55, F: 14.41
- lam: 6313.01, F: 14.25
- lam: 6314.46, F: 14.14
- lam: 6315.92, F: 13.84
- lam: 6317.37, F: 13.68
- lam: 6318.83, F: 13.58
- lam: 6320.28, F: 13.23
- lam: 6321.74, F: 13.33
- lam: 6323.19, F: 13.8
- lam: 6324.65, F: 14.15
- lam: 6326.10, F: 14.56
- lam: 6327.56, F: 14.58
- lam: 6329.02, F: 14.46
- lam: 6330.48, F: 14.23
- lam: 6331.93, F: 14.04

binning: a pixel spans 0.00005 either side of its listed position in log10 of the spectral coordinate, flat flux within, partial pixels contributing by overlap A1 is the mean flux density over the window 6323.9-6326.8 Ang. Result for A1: 14.4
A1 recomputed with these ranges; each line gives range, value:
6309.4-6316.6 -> 14.2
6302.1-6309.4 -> 14.2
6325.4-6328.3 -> 14.5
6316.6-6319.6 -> 13.6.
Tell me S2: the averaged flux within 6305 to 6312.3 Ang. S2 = 14.4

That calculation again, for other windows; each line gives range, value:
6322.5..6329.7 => 14.3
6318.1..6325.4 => 13.6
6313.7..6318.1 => 13.9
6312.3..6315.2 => 14.2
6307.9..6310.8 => 14.5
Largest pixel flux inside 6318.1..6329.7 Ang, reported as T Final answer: 14.58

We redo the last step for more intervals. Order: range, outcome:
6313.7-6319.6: 14.14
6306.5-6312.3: 14.51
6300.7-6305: 14.33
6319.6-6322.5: 13.33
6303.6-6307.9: 14.4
